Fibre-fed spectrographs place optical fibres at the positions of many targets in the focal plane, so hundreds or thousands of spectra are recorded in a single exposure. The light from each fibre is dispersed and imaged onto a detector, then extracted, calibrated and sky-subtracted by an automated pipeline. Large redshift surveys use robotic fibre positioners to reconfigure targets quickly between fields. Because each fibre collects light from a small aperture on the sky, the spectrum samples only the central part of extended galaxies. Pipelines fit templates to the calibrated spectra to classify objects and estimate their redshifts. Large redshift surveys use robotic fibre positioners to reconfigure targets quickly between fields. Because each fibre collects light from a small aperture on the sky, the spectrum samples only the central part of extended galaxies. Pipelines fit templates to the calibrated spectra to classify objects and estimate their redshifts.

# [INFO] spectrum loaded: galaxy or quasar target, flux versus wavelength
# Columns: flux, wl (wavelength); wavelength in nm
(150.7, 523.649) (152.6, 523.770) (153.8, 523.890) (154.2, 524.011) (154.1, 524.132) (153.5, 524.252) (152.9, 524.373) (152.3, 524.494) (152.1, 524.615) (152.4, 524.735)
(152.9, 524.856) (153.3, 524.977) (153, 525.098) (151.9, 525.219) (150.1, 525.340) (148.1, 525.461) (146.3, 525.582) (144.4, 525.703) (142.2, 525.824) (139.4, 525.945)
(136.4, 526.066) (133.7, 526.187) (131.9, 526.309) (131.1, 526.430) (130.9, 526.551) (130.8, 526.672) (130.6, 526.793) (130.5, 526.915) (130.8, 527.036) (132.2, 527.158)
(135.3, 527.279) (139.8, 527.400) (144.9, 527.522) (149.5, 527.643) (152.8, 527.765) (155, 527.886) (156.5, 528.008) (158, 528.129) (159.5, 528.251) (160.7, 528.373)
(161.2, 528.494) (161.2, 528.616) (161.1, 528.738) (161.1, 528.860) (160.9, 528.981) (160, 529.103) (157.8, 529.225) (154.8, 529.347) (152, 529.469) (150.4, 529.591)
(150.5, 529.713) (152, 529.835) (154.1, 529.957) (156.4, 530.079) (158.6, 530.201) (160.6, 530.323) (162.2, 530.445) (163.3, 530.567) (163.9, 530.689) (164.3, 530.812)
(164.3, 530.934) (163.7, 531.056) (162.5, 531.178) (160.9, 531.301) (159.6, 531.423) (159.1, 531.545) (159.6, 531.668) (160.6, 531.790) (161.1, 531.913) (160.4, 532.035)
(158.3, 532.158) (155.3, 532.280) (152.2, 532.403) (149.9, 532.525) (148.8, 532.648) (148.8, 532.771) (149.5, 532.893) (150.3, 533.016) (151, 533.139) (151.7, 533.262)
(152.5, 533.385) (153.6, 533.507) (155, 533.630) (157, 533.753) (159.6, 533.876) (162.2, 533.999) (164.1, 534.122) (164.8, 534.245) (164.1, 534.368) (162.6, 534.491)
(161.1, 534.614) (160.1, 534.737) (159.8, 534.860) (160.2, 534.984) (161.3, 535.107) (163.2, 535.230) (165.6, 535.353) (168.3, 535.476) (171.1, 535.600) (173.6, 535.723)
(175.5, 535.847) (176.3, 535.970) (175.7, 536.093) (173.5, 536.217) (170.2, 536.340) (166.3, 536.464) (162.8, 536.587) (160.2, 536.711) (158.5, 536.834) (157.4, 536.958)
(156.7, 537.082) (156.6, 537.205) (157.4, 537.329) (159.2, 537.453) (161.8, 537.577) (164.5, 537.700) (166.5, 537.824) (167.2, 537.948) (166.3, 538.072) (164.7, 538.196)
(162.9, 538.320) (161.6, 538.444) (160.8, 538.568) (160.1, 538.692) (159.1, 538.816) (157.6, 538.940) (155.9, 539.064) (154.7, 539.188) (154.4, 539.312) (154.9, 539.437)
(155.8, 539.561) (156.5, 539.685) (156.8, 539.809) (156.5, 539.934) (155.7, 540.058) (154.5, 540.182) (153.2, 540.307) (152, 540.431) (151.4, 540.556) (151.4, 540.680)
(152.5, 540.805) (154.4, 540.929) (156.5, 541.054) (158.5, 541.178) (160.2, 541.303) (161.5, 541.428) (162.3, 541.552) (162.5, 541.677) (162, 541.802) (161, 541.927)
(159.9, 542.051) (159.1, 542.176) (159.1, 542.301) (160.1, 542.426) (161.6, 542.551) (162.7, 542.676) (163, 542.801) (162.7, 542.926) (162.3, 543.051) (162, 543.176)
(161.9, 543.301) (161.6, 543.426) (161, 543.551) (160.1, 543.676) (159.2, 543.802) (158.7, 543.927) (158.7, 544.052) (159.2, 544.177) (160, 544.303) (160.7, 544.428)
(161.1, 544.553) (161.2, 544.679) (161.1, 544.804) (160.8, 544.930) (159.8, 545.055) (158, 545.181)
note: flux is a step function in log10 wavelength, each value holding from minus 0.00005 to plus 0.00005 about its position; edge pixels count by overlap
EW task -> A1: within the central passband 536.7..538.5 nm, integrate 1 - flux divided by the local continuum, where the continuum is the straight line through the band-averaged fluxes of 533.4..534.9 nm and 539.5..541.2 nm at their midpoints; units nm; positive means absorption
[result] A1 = -0.05 nm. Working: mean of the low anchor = 160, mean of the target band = 161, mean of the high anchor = 155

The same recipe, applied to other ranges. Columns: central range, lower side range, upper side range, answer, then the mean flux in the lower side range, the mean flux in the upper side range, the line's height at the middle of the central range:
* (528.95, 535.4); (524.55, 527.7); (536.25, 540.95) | -0.35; 141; 159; 150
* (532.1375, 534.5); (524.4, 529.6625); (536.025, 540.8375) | -0.02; 148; 160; 154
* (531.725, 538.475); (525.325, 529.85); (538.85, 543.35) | -0.35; 147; 158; 153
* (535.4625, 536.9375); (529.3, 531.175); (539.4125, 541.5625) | -0.12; 158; 156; 157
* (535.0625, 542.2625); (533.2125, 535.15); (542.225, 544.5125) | -0.04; 159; 161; 160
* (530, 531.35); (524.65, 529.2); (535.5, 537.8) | -0.07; 147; 165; 154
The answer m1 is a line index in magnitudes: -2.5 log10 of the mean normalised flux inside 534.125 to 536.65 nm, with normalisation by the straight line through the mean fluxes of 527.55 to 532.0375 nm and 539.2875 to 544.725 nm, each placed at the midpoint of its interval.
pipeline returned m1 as -0.054 mag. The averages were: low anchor 159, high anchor 159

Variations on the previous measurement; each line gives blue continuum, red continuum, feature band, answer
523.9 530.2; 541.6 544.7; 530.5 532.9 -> -0.04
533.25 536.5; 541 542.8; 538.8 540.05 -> 0.04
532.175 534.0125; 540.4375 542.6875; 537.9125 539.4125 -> -0.02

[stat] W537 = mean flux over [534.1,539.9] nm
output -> 163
